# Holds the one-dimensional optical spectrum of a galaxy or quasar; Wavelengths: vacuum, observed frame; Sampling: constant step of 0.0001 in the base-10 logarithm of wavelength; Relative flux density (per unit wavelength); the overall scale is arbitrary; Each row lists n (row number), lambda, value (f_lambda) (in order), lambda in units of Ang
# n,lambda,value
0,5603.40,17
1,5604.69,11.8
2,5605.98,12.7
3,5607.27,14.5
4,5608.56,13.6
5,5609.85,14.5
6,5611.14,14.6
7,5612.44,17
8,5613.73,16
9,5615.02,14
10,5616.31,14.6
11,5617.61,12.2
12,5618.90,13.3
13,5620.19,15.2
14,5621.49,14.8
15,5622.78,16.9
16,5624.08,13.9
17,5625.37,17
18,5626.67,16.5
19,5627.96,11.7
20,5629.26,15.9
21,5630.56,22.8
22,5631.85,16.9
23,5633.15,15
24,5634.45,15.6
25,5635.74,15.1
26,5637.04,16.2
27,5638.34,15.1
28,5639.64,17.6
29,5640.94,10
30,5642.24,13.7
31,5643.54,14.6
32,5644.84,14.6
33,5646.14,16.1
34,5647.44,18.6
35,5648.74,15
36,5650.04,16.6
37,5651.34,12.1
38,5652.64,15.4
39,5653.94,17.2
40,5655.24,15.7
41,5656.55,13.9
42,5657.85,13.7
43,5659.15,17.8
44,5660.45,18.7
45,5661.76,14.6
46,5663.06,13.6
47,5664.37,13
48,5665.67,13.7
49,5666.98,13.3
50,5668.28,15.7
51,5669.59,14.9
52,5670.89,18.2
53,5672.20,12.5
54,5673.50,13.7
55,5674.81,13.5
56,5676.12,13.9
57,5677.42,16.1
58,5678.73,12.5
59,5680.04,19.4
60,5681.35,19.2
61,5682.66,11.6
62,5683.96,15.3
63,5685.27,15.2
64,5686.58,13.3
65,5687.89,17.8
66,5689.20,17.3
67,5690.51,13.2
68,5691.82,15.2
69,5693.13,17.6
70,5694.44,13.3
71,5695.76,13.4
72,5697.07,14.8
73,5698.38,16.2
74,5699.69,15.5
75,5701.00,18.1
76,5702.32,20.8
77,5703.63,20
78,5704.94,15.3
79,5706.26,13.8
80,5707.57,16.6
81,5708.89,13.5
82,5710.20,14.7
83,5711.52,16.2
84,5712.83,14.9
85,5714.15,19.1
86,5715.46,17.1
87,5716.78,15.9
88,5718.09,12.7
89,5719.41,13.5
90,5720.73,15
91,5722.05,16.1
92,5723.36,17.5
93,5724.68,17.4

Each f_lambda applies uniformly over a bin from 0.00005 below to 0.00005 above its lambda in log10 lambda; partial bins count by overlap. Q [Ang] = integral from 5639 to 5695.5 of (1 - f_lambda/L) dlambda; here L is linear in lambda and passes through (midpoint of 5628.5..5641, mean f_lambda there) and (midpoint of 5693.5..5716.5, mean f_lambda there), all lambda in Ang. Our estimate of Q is 3.8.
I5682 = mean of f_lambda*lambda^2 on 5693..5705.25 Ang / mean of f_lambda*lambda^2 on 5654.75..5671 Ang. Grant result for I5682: 1.11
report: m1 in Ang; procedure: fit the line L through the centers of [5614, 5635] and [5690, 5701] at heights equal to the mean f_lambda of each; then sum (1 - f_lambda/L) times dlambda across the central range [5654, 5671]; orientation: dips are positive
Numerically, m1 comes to 0.2 Ang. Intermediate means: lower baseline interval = 15.4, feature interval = 15.1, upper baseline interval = 15.1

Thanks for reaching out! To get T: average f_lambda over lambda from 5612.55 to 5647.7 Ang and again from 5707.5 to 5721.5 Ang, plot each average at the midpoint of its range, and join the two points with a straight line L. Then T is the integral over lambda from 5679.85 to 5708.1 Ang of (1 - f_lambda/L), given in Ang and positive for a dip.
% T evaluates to -1.2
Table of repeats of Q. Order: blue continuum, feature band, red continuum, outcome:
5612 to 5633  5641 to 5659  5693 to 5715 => 0.7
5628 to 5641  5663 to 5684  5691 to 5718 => 1.7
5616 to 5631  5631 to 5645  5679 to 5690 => 0.4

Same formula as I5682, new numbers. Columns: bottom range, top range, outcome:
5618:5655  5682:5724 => 1.04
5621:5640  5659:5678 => 0.93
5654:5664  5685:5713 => 1.04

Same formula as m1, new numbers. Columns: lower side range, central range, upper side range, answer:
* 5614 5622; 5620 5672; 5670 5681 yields -2.9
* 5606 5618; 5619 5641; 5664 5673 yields -1.9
